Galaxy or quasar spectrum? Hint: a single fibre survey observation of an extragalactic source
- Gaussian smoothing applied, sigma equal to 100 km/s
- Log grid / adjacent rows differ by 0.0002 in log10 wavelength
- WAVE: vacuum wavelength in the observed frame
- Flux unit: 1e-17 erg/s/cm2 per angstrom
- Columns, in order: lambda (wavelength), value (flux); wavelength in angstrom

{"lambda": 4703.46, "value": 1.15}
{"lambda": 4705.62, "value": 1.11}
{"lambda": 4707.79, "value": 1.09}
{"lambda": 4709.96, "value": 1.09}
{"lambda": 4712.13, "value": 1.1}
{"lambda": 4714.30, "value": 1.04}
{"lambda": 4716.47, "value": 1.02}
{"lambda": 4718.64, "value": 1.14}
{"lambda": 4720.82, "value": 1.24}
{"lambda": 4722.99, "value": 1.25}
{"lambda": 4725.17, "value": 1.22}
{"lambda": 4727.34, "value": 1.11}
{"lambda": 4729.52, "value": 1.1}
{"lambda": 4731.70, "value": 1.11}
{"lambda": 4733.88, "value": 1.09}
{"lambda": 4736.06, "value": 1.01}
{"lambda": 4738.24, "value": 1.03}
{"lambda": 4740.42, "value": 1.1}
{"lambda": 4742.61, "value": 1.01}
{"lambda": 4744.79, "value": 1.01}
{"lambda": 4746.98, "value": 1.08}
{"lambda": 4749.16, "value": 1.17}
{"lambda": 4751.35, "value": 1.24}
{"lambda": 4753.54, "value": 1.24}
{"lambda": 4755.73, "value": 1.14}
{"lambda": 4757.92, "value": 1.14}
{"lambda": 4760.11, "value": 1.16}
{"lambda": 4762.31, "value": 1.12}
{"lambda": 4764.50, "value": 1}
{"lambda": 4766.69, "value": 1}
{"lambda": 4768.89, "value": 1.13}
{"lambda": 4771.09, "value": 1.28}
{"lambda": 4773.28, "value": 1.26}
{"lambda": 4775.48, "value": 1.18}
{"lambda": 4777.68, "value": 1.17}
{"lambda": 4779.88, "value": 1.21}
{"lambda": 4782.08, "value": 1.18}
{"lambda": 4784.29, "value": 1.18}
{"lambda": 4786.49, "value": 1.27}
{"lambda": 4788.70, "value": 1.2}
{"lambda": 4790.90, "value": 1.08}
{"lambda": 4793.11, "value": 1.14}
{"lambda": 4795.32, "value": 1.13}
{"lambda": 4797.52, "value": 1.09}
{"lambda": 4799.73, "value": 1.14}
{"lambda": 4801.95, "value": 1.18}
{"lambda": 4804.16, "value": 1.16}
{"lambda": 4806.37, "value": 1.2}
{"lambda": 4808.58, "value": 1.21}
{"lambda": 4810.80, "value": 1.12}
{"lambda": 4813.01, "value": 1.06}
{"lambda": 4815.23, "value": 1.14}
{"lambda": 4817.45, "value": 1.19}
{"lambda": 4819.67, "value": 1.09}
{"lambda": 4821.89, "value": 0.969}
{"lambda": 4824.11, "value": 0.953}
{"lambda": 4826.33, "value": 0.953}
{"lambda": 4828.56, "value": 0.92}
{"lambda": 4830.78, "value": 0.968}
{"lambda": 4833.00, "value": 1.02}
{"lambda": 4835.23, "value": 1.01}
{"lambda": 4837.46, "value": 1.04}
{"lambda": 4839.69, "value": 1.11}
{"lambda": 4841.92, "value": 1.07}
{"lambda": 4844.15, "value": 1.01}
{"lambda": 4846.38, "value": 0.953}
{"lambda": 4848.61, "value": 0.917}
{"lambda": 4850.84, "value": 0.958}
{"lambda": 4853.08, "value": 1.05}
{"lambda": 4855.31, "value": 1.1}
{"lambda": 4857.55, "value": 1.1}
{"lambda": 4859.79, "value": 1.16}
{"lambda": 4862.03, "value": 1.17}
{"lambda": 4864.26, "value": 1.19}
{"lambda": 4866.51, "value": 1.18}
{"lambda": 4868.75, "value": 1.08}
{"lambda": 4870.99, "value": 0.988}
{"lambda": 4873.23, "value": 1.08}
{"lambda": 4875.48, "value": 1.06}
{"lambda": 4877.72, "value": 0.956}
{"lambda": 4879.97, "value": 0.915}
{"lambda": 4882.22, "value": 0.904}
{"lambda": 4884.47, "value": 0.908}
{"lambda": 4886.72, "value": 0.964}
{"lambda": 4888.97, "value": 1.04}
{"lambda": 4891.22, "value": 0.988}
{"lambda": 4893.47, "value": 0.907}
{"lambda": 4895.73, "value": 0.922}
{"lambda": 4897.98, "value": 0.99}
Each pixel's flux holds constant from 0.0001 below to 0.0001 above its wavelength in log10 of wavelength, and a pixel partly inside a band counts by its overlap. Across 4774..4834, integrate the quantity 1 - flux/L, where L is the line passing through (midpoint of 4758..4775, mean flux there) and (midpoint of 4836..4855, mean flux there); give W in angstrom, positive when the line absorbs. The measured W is -1.9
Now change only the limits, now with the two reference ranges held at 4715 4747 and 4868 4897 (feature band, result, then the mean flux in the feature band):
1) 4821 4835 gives 0.75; 0.967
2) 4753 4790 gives -3.44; 1.17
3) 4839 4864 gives -1.40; 1.06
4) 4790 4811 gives -2.07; 1.15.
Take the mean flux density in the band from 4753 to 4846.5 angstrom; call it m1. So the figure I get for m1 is 1.11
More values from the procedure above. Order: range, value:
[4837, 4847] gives 1.04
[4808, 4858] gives 1.04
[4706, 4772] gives 1.11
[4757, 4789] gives 1.16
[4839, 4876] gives 1.07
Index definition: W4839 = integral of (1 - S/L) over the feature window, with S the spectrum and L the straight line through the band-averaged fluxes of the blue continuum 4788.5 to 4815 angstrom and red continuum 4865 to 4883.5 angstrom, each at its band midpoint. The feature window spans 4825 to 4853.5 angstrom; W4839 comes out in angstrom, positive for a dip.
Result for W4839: 2.2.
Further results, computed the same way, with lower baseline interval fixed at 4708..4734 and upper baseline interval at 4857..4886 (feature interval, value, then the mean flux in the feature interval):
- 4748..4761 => -0.8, 1.18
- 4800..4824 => -1.0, 1.12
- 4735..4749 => 0.8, 1.05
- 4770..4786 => -1.7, 1.21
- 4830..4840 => 0.4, 1.02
